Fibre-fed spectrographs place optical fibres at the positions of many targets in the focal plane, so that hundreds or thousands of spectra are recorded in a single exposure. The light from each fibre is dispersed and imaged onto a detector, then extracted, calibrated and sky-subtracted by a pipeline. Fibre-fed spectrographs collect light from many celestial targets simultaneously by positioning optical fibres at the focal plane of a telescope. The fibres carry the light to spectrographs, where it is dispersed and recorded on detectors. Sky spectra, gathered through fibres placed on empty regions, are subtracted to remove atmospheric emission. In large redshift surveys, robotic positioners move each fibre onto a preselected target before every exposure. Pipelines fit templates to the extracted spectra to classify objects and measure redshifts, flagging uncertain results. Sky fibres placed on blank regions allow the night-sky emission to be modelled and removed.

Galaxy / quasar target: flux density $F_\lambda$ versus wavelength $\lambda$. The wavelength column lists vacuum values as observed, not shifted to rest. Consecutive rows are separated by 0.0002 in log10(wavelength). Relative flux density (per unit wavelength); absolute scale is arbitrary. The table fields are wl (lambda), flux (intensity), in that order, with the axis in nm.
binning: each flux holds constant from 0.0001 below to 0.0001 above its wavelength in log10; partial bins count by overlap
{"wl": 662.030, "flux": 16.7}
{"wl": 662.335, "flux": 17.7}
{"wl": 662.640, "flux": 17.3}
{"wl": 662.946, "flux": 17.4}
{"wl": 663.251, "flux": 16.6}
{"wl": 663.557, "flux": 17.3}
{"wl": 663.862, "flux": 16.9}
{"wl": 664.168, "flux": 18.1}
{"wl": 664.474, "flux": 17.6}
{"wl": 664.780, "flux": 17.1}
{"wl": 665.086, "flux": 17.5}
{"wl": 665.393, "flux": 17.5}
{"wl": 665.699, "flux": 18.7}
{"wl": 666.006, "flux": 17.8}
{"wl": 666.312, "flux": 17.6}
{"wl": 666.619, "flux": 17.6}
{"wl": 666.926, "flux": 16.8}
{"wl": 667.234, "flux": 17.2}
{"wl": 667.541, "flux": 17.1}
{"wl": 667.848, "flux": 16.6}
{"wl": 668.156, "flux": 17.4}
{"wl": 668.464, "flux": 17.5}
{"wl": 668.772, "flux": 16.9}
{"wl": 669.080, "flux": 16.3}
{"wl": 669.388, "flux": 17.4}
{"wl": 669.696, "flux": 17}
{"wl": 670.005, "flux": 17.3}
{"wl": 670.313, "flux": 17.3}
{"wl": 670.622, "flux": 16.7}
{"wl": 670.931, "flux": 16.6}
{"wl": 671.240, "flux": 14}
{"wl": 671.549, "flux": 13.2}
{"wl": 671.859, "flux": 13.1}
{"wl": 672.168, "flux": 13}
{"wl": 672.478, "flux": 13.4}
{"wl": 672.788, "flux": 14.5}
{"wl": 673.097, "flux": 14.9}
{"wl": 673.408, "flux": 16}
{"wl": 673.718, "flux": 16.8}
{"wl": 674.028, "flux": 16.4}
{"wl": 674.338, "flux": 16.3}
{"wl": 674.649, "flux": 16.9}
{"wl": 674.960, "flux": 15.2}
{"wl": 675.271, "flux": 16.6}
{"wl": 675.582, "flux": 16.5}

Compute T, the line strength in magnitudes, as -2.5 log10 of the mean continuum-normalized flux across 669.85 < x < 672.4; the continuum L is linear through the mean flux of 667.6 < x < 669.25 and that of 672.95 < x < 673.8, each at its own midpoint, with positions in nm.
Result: 0.09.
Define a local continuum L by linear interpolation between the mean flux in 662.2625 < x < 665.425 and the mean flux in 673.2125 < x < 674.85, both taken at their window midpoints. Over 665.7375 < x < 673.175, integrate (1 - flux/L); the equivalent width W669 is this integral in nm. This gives 0.29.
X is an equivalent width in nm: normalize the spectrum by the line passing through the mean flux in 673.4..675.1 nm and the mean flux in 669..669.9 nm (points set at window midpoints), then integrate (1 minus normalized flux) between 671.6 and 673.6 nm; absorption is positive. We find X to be 0.29 nm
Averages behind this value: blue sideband 17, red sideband 16.3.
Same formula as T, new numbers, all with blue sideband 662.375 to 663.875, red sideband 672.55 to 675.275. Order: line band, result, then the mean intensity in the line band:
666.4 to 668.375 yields -0.03 mag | 17.1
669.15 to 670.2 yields -0.05 mag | 17.2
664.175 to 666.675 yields -0.05 mag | 17.7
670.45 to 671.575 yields 0.06 mag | 15.4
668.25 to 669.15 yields -0.03 mag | 17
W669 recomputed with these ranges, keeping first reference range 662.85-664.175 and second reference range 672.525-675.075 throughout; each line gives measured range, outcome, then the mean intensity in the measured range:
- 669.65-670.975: -0.062 nm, 17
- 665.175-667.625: -0.112 nm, 17.5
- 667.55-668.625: -0.039 nm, 17.2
